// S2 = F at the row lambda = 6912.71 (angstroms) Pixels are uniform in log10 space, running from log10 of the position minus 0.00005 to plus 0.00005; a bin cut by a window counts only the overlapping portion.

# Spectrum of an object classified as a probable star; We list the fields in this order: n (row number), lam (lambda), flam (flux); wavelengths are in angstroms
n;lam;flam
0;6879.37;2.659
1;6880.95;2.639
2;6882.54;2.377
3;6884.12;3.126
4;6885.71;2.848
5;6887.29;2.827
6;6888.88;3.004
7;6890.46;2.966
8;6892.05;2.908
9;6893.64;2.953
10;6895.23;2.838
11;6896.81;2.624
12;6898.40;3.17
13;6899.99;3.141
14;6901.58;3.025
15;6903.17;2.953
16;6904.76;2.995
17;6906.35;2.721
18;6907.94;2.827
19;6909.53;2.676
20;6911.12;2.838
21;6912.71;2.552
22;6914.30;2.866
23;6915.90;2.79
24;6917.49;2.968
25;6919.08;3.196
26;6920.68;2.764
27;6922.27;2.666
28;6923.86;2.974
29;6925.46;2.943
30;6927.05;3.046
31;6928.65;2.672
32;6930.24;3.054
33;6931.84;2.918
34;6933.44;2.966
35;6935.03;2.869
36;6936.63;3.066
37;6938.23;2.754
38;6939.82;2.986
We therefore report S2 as 2.552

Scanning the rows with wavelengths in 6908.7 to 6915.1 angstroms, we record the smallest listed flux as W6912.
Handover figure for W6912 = 2.552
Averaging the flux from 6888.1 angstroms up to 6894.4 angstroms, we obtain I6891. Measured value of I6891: 2.96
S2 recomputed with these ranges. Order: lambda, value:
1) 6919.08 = 3.196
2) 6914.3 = 2.866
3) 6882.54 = 2.377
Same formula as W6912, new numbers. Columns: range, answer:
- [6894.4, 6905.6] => 2.624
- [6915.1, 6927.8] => 2.666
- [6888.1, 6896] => 2.838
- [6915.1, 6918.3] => 2.79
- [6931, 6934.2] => 2.918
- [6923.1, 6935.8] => 2.672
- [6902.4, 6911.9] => 2.676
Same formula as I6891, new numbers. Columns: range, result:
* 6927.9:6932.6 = 2.88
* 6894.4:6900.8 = 2.94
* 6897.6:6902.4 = 3.11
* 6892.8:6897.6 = 2.81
